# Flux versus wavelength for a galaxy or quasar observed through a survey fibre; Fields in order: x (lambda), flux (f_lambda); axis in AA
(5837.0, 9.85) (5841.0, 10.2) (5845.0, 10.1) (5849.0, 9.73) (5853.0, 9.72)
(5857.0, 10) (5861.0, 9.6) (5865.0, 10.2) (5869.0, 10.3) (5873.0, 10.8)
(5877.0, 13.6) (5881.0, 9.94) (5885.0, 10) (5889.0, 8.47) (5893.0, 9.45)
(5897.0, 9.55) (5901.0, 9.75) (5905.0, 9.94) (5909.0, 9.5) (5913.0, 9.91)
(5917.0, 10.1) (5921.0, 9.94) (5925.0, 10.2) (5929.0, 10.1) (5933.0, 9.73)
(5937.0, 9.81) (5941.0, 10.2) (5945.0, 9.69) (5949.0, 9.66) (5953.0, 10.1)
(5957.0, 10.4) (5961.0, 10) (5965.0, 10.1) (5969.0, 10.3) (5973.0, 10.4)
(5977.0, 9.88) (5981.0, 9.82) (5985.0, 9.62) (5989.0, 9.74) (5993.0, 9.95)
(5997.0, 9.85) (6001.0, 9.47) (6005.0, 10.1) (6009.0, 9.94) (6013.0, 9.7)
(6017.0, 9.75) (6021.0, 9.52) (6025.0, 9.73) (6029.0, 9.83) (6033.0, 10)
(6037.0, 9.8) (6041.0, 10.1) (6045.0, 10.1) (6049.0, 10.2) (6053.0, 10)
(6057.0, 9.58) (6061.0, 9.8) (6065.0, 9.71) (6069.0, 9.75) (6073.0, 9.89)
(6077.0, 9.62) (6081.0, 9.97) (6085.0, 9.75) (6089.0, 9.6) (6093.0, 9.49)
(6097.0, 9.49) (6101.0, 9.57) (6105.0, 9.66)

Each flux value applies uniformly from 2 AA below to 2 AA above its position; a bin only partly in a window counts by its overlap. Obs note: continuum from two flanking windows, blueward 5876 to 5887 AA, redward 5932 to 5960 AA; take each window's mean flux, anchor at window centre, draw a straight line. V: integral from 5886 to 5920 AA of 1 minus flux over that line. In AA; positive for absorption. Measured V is 3.2 AA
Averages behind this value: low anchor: 11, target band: 9.61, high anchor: 9.95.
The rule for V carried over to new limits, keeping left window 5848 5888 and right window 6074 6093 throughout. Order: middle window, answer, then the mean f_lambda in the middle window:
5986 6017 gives 0.47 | 9.81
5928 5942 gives 0.31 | 9.93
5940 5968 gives 0.21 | 10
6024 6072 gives -0.31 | 9.89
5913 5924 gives 0.21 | 10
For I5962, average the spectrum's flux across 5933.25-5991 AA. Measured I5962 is 9.97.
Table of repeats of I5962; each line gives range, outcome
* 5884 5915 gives 9.56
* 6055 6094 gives 9.72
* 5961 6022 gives 9.89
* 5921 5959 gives 9.99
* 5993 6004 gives 9.75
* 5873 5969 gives 10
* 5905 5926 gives 9.92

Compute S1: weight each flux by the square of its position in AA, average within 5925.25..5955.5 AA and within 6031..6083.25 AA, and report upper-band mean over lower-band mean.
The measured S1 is 1.0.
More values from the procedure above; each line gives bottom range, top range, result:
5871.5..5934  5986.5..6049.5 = 1.02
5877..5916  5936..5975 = 1.05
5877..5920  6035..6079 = 1.06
